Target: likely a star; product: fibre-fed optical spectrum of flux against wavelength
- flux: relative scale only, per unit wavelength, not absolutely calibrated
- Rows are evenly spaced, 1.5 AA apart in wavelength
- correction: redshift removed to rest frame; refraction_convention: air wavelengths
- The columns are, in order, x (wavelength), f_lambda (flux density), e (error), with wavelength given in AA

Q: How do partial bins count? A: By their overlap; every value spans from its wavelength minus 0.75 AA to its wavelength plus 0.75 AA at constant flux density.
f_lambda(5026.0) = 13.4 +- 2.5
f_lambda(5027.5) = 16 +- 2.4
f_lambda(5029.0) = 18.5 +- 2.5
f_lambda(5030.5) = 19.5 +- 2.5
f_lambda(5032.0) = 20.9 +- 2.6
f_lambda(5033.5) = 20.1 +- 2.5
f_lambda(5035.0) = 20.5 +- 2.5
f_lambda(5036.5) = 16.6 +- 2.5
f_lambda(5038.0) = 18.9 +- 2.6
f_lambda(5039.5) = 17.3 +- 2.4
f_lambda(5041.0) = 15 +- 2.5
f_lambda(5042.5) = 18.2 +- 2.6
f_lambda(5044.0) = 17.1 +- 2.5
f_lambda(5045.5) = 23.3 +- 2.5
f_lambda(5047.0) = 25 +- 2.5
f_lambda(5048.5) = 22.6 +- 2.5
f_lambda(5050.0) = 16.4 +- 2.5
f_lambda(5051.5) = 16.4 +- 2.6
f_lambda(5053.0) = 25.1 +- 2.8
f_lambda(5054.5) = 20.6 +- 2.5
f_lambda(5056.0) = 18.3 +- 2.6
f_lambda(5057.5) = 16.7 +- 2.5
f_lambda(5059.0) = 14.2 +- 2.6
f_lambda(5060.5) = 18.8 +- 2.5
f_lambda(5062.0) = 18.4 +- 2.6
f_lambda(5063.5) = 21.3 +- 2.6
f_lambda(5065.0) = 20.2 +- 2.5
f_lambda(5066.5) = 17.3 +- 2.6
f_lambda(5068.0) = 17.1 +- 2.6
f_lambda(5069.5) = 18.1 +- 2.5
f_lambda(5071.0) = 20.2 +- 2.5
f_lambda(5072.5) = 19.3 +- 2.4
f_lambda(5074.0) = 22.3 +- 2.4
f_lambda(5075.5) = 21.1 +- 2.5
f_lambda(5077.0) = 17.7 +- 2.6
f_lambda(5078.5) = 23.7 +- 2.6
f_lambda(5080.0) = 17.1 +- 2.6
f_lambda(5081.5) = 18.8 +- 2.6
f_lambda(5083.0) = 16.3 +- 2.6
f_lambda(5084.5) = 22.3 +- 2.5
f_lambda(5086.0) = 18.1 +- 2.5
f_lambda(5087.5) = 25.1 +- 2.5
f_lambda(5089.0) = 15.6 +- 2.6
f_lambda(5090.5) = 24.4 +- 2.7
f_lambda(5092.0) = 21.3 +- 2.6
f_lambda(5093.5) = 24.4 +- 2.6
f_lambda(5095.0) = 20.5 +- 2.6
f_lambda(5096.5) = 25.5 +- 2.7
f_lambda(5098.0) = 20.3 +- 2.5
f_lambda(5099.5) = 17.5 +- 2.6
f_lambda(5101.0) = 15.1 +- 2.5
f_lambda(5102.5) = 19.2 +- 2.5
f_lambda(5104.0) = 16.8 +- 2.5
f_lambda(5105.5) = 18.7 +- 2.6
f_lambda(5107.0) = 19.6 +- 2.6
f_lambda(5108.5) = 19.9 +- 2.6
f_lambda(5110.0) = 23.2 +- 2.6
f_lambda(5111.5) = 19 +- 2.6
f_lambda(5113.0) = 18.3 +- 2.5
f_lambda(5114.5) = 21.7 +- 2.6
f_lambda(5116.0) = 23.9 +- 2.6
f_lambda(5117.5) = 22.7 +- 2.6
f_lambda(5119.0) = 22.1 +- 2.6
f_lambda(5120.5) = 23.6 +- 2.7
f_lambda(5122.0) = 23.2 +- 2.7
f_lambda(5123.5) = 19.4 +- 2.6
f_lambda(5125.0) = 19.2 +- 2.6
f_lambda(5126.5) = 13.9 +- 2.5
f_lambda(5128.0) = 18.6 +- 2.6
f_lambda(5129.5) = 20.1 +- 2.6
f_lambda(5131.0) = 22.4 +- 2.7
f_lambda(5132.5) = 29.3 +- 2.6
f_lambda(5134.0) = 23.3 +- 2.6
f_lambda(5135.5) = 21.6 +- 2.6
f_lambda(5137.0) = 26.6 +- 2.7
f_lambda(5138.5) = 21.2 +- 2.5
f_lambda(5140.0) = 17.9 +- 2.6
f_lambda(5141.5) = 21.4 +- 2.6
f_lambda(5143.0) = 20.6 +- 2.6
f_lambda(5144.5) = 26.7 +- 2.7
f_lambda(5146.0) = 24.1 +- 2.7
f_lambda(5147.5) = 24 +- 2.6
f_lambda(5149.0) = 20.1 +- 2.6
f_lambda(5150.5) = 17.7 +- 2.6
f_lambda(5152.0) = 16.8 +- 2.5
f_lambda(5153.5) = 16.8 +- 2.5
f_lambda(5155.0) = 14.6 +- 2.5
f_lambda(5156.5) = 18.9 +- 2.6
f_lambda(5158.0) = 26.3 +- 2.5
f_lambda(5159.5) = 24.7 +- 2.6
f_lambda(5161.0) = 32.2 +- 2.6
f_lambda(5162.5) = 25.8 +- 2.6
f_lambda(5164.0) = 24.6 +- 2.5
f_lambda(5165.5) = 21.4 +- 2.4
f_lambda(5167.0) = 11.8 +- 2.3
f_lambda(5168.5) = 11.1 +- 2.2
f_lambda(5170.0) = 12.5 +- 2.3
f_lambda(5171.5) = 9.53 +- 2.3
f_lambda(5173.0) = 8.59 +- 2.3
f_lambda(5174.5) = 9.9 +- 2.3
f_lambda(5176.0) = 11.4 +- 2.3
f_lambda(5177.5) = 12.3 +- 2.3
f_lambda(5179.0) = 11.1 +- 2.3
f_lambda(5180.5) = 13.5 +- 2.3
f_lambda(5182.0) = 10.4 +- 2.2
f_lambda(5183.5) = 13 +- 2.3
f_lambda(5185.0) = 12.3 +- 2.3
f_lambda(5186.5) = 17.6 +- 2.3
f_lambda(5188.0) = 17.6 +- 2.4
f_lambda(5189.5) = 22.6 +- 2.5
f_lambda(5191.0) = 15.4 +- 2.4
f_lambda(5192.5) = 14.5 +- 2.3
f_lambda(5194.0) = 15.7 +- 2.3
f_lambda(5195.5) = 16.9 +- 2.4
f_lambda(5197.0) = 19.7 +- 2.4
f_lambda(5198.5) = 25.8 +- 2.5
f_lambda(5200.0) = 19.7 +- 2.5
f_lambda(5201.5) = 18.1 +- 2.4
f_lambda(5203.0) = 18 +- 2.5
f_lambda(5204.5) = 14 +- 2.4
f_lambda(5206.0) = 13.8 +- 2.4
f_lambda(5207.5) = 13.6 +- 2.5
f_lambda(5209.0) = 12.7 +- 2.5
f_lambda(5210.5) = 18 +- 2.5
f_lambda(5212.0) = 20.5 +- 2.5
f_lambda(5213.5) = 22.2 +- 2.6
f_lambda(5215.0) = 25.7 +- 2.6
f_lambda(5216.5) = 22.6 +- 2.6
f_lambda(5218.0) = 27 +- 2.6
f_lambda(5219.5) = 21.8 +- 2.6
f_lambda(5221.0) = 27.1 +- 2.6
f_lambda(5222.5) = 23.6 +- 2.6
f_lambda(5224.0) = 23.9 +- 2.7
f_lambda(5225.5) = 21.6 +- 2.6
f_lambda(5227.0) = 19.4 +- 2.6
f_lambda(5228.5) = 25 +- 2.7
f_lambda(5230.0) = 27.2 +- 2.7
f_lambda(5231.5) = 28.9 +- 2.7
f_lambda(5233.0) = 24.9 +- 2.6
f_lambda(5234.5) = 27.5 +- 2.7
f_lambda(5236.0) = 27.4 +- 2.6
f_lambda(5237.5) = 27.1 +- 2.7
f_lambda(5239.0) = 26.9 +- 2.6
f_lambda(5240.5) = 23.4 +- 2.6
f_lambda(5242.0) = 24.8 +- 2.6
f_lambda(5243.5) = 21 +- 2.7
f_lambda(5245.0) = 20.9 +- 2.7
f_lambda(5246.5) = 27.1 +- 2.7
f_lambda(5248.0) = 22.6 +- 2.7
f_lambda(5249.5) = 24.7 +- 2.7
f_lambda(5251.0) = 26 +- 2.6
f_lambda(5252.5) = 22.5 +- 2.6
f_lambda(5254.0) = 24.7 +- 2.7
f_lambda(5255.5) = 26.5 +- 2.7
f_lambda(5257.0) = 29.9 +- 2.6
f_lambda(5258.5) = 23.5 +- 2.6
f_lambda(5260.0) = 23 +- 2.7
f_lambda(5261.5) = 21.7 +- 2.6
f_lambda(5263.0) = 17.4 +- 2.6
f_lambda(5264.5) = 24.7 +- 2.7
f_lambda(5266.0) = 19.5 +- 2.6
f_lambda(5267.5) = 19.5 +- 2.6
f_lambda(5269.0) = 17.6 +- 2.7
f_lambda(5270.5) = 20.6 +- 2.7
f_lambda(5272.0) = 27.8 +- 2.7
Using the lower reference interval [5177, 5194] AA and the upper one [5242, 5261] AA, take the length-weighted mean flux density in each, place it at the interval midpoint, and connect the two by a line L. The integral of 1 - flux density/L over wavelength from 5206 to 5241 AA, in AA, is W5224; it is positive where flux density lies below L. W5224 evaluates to -4.9 AA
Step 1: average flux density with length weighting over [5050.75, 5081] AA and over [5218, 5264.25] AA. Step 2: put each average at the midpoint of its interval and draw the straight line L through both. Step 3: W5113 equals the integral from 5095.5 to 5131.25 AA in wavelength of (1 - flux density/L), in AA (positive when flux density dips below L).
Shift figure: 0.8 AA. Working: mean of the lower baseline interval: 19.2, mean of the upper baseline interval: 24.4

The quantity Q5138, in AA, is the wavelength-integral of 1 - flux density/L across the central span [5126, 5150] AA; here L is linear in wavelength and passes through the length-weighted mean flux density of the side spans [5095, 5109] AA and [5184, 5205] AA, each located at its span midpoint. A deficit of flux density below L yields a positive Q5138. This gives -4.4 AA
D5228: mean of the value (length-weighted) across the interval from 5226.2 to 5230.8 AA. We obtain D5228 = 23.9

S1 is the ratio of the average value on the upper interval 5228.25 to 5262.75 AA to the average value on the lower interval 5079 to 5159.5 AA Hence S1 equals 1.21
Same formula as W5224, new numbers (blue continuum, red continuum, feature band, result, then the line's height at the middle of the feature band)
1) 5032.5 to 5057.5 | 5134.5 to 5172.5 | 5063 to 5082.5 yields 0.13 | 19.6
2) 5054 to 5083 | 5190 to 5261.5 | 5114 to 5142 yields -2.08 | 20.2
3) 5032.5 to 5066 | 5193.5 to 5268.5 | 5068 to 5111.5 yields -0.32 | 19.9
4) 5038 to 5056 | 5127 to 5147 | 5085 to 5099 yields -0.37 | 21.1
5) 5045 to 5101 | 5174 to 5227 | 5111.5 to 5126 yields -1.58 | 19.2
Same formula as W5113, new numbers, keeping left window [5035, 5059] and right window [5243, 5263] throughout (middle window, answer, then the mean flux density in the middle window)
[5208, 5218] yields 1.04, 20.6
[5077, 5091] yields -0.01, 19.9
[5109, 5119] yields -0.40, 21.5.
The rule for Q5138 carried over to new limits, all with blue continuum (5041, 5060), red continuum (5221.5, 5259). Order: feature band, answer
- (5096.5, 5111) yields 1.1 AA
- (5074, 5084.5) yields 0.3 AA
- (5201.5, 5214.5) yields 3.8 AA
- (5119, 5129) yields 0.7 AA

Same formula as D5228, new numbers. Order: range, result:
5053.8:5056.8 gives 19.4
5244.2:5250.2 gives 23.8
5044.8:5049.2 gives 23.6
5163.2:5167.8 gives 19.2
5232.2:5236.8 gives 26.6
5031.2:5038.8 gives 19.4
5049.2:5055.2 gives 19.6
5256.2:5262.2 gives 24.6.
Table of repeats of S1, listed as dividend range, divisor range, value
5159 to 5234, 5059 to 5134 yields 0.92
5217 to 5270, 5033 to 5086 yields 1.25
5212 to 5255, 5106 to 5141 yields 1.15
